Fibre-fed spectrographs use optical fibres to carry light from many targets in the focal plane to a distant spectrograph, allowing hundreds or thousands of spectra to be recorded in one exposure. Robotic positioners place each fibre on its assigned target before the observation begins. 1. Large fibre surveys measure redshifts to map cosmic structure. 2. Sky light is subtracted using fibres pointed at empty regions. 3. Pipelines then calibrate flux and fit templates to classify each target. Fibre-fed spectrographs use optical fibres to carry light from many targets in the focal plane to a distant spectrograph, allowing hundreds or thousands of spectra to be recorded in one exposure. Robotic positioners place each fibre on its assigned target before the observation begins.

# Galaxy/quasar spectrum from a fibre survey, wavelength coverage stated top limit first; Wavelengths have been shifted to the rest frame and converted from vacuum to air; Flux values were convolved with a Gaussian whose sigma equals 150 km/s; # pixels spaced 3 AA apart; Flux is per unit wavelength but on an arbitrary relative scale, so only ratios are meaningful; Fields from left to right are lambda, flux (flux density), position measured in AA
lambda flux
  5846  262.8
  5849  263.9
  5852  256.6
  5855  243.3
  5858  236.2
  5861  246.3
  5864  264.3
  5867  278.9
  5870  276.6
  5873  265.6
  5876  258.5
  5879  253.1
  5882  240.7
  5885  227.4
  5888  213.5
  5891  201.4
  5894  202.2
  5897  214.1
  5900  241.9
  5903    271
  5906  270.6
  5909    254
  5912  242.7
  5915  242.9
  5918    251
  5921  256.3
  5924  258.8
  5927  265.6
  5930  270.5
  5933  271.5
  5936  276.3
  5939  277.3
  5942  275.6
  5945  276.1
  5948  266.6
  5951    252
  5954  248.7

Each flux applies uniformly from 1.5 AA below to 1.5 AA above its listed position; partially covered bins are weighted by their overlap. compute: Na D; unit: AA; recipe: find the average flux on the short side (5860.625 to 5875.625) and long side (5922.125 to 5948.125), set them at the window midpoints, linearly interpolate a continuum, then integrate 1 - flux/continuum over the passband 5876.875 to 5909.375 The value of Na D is 4.0 AA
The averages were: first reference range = 267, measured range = 235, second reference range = 271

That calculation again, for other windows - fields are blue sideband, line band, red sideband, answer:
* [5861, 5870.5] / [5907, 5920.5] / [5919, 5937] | 0.9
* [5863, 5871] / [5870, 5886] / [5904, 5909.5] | 1.1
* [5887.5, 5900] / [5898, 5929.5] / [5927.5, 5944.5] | -2.0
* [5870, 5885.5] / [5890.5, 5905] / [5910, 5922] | 1.2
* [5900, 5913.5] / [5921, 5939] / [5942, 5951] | -0.3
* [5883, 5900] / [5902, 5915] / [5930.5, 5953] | -1.3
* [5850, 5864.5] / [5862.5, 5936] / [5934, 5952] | 2.7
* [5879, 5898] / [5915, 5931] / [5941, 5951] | -0.6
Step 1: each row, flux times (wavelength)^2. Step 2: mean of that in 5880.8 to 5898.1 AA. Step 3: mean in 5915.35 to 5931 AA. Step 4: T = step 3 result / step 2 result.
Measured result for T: 1.21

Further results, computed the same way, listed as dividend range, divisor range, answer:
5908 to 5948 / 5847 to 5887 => 1.06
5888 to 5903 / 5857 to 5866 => 0.89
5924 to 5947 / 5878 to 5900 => 1.24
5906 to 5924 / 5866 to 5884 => 0.98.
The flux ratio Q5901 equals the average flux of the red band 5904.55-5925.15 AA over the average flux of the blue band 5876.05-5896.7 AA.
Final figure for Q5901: 1.1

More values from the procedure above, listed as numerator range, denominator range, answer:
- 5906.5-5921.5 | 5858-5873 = 0.95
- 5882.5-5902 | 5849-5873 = 0.85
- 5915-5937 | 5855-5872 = 1.01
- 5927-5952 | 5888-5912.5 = 1.15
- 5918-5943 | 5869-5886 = 1.06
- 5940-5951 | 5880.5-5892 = 1.22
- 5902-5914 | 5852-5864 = 1.05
